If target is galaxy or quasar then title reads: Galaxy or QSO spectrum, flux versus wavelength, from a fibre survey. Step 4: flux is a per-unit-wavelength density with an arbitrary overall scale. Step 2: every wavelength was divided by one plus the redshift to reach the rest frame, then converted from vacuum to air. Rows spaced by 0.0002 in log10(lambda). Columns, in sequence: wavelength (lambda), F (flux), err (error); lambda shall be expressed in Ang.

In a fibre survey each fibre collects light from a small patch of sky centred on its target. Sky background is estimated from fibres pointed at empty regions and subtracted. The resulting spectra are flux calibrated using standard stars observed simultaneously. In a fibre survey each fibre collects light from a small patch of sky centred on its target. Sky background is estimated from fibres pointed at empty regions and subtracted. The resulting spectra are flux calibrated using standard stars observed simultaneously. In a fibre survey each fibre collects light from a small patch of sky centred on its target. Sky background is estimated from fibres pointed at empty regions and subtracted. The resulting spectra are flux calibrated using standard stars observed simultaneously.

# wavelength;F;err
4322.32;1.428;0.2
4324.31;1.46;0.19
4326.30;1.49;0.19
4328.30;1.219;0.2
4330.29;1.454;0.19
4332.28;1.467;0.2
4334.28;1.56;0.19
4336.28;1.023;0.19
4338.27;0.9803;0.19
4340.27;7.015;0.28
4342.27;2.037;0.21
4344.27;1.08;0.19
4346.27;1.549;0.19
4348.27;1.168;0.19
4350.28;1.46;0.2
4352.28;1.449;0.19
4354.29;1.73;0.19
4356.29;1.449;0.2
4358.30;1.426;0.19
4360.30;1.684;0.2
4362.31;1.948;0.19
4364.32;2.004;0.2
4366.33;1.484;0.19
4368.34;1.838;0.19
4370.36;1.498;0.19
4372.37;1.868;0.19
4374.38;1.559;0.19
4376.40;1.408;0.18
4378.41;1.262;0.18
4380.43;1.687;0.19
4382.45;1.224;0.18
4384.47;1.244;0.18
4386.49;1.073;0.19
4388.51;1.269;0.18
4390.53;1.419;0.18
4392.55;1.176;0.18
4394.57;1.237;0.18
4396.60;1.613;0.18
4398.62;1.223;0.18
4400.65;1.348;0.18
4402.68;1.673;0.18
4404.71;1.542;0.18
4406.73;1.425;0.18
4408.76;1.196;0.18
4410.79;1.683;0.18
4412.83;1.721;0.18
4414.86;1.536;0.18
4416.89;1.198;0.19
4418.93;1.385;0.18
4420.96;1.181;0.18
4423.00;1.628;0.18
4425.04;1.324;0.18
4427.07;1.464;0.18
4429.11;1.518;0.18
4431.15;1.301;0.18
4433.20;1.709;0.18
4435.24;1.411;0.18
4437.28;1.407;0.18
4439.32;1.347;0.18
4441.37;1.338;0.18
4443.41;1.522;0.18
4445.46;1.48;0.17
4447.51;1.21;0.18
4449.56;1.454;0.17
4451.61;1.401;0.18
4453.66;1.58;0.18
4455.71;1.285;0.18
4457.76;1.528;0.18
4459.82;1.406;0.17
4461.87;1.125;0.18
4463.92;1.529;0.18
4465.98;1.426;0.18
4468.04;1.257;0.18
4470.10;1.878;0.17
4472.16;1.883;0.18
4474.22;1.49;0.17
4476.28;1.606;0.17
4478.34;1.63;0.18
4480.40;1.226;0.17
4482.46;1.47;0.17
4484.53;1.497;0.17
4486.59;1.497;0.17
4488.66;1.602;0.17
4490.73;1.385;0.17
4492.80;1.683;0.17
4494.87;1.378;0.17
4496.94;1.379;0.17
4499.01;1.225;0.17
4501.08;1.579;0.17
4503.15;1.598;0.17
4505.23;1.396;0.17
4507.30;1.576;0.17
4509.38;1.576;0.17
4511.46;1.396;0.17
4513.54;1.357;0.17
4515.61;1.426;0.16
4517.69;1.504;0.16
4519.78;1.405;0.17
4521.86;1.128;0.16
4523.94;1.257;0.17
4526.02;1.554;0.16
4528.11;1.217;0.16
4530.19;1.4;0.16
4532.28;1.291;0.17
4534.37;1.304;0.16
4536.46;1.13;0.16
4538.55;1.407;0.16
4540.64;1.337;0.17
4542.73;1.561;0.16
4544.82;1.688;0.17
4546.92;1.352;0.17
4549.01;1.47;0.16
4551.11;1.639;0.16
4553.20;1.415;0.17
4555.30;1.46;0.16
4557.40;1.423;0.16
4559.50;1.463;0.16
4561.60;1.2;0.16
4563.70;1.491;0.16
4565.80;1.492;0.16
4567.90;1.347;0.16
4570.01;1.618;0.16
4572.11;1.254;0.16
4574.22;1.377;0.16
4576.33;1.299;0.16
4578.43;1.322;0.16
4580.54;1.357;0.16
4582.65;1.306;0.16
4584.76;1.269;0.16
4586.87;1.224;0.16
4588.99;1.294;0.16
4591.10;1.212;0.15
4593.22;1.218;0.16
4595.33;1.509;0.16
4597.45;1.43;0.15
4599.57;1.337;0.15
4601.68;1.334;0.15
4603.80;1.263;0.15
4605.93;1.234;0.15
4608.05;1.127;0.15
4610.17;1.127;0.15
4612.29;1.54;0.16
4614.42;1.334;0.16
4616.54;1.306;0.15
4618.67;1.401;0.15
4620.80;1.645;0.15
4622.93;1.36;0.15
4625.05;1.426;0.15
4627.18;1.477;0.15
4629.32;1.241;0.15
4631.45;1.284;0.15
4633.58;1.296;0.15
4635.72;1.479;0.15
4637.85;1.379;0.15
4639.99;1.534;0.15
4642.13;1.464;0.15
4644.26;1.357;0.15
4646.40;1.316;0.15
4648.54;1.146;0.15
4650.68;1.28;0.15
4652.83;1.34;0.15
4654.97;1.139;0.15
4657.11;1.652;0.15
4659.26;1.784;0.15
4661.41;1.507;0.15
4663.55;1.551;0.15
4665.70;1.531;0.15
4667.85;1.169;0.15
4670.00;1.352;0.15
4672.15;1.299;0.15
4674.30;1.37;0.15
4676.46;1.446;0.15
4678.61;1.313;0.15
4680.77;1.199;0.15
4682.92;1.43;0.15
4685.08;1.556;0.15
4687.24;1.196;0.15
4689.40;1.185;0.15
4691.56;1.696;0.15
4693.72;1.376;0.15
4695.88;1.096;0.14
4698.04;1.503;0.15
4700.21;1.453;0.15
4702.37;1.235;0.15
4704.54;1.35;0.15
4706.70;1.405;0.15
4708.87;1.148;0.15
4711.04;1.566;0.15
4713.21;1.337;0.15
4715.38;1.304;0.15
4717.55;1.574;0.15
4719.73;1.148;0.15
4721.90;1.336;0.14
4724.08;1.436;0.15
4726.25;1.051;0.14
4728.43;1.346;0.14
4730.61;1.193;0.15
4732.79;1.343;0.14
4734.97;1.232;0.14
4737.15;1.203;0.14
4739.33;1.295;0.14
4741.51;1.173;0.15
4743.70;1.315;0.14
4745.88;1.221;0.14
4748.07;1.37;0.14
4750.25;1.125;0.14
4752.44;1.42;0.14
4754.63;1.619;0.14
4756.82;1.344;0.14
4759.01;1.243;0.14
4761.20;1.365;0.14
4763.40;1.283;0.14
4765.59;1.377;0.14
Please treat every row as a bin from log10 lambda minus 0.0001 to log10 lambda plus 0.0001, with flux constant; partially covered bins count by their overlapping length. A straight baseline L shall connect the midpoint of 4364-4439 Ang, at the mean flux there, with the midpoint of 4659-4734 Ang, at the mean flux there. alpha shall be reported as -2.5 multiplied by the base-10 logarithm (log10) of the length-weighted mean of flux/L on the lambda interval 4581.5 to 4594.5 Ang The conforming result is 0.109 mag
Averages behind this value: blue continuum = 1.45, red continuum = 1.36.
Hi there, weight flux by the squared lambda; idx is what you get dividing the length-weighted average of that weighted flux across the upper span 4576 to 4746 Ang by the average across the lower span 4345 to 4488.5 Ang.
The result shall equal 1.0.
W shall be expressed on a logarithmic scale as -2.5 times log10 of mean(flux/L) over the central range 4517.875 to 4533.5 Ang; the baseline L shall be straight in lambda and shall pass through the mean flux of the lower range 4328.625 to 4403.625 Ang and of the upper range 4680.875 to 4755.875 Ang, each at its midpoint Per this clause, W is 0.12 mag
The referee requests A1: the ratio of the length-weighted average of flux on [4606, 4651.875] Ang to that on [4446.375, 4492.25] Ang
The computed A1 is 0.92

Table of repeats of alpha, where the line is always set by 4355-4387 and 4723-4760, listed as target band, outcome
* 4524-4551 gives 0.03 mag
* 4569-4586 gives 0.04 mag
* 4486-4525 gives 0.01 mag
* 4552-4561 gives -0.01 mag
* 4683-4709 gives -0.03 mag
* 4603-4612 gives 0.14 mag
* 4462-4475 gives -0.05 mag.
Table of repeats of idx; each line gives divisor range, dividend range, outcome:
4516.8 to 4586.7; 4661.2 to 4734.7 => 1.04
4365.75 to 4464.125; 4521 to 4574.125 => 1.04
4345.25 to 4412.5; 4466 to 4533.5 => 1.04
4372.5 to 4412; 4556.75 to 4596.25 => 1.05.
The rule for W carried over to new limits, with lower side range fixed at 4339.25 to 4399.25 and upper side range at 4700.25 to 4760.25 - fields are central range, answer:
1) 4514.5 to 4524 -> 0.13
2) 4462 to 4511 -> 0.04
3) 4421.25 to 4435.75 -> 0.10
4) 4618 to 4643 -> 0.00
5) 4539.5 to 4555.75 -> 0.00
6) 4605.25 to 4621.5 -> 0.07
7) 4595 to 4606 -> 0.07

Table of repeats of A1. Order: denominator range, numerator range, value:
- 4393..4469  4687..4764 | 0.93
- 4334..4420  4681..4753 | 0.83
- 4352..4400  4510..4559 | 0.94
